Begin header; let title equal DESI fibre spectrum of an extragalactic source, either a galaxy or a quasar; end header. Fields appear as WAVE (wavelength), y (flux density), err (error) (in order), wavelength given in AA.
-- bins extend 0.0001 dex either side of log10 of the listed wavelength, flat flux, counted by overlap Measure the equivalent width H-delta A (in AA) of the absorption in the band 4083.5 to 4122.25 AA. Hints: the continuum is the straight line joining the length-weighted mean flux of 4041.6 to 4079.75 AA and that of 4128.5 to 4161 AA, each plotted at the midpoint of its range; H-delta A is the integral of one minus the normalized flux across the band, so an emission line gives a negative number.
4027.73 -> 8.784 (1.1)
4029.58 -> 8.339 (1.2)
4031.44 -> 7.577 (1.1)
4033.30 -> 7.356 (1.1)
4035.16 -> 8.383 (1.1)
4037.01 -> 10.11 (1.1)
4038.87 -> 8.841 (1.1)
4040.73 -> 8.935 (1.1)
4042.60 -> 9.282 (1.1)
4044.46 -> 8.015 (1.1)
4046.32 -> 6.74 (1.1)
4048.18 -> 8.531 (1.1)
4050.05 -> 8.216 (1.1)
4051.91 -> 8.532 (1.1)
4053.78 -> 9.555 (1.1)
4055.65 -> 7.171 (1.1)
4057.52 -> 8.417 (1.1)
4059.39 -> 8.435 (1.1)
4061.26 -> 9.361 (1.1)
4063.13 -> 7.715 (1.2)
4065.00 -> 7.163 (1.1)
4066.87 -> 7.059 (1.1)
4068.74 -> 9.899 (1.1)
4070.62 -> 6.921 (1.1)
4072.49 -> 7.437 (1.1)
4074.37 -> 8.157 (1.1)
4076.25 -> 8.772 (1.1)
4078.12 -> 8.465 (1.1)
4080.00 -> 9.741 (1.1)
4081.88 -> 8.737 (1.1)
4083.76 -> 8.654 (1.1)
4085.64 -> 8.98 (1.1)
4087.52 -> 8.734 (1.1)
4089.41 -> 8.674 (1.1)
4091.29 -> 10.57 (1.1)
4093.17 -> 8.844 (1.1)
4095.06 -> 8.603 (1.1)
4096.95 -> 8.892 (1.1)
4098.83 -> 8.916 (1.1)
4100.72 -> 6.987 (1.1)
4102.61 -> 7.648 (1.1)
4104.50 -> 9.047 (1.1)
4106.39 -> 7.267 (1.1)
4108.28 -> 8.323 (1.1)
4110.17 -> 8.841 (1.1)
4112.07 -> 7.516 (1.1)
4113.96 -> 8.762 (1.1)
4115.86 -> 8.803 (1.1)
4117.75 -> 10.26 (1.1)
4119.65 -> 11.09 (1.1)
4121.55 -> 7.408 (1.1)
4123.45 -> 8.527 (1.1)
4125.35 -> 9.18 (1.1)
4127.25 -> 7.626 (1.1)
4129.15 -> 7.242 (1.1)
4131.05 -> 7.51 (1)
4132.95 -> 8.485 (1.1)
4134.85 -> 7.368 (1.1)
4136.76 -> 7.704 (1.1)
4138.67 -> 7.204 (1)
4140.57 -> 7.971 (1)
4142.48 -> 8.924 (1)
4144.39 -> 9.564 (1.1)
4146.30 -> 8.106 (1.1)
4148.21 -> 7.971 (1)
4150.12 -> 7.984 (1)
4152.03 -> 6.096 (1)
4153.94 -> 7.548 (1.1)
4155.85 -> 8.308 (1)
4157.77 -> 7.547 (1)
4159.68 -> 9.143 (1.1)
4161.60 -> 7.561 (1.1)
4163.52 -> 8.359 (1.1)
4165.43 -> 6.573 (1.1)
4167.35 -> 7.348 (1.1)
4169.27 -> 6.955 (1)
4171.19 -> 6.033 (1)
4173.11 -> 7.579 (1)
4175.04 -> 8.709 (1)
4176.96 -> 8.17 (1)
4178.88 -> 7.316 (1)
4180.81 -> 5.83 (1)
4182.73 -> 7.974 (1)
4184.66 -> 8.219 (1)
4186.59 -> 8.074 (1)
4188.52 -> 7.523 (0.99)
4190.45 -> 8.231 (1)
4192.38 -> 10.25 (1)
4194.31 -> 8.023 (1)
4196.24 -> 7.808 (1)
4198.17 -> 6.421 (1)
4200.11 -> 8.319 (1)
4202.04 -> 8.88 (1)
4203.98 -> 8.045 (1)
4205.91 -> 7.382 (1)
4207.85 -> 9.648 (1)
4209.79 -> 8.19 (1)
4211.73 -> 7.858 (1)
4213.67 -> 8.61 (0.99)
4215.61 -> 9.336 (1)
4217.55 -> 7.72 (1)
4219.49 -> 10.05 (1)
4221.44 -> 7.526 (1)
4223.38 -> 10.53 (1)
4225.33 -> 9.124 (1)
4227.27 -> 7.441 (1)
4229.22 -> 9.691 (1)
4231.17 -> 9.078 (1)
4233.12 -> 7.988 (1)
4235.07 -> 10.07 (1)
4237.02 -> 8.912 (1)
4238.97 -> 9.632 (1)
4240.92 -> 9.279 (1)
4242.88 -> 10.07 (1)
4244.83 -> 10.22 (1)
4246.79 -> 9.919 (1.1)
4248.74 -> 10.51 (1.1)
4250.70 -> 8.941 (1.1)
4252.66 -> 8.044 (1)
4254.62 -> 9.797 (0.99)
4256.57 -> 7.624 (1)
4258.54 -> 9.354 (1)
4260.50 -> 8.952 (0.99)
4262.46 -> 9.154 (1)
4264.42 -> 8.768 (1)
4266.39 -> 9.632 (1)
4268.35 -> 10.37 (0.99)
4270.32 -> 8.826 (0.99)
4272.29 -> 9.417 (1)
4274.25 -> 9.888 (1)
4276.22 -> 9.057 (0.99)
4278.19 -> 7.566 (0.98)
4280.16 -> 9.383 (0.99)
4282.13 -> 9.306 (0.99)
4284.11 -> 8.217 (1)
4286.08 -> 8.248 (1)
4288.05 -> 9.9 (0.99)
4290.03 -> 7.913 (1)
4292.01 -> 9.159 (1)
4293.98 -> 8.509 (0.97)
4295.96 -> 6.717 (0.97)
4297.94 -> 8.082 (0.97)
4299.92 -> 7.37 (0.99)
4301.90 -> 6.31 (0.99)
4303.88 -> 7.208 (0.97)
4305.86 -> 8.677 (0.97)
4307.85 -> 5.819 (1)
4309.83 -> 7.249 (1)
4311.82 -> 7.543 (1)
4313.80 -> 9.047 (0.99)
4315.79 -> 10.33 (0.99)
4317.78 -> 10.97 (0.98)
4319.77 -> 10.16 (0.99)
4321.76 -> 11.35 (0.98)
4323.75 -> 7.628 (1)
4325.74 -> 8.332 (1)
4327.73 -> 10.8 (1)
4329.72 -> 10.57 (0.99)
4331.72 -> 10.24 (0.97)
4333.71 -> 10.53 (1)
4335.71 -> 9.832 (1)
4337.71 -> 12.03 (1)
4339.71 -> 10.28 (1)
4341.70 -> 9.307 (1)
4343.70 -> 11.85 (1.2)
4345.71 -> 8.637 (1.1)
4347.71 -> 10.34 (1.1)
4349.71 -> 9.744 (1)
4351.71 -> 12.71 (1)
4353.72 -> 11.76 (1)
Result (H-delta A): -3.1 AA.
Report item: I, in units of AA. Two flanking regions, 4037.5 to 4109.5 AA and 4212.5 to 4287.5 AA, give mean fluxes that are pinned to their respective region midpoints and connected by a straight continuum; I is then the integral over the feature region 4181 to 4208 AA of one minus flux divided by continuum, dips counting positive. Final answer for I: 2.5 AA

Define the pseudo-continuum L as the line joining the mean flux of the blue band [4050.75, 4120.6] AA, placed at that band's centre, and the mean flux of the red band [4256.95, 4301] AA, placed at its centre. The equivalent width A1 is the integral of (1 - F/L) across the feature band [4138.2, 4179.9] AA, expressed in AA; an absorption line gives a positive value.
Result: 4.2 AA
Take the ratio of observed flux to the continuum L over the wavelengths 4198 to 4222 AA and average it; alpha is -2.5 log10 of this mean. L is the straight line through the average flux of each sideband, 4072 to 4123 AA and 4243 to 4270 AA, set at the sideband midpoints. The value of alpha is 0.10 mag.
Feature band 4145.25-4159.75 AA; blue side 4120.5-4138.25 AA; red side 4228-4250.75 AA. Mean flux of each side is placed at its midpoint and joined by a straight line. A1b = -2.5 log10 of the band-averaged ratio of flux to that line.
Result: 0.06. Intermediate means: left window 7.89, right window 9.53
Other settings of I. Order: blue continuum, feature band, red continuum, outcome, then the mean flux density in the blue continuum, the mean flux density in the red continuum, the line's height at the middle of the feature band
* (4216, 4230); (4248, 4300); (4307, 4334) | 1.4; 8.88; 9.32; 9.11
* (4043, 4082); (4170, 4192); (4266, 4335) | 2.3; 8.25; 8.87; 8.55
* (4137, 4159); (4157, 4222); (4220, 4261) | 4.0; 7.94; 9.19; 8.5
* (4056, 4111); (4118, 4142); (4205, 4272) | 1.2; 8.44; 9.07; 8.63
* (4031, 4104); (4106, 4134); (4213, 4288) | 0.5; 8.45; 9.12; 8.64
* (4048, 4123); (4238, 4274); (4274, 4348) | -1.8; 8.53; 9.04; 8.92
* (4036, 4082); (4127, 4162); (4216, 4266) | 3.4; 8.4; 9.14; 8.75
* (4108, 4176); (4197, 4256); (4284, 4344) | -2.5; 8.05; 9.02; 8.53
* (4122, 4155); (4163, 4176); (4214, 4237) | 1.5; 7.94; 8.95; 8.3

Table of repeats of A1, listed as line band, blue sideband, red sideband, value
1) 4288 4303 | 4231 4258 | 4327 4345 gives 3.2 AA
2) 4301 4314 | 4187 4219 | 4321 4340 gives 3.3 AA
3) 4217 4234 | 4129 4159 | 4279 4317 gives -1.7 AA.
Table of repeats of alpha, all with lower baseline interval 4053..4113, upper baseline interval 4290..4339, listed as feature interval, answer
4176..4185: 0.16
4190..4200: 0.07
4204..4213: 0.06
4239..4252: -0.12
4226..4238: -0.02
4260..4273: -0.06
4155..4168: 0.10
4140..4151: 0.02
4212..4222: 0.01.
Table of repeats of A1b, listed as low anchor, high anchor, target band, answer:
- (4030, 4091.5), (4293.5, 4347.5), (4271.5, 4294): 0.015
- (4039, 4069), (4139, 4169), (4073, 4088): -0.071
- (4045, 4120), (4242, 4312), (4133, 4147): 0.052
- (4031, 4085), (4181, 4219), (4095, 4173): 0.029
